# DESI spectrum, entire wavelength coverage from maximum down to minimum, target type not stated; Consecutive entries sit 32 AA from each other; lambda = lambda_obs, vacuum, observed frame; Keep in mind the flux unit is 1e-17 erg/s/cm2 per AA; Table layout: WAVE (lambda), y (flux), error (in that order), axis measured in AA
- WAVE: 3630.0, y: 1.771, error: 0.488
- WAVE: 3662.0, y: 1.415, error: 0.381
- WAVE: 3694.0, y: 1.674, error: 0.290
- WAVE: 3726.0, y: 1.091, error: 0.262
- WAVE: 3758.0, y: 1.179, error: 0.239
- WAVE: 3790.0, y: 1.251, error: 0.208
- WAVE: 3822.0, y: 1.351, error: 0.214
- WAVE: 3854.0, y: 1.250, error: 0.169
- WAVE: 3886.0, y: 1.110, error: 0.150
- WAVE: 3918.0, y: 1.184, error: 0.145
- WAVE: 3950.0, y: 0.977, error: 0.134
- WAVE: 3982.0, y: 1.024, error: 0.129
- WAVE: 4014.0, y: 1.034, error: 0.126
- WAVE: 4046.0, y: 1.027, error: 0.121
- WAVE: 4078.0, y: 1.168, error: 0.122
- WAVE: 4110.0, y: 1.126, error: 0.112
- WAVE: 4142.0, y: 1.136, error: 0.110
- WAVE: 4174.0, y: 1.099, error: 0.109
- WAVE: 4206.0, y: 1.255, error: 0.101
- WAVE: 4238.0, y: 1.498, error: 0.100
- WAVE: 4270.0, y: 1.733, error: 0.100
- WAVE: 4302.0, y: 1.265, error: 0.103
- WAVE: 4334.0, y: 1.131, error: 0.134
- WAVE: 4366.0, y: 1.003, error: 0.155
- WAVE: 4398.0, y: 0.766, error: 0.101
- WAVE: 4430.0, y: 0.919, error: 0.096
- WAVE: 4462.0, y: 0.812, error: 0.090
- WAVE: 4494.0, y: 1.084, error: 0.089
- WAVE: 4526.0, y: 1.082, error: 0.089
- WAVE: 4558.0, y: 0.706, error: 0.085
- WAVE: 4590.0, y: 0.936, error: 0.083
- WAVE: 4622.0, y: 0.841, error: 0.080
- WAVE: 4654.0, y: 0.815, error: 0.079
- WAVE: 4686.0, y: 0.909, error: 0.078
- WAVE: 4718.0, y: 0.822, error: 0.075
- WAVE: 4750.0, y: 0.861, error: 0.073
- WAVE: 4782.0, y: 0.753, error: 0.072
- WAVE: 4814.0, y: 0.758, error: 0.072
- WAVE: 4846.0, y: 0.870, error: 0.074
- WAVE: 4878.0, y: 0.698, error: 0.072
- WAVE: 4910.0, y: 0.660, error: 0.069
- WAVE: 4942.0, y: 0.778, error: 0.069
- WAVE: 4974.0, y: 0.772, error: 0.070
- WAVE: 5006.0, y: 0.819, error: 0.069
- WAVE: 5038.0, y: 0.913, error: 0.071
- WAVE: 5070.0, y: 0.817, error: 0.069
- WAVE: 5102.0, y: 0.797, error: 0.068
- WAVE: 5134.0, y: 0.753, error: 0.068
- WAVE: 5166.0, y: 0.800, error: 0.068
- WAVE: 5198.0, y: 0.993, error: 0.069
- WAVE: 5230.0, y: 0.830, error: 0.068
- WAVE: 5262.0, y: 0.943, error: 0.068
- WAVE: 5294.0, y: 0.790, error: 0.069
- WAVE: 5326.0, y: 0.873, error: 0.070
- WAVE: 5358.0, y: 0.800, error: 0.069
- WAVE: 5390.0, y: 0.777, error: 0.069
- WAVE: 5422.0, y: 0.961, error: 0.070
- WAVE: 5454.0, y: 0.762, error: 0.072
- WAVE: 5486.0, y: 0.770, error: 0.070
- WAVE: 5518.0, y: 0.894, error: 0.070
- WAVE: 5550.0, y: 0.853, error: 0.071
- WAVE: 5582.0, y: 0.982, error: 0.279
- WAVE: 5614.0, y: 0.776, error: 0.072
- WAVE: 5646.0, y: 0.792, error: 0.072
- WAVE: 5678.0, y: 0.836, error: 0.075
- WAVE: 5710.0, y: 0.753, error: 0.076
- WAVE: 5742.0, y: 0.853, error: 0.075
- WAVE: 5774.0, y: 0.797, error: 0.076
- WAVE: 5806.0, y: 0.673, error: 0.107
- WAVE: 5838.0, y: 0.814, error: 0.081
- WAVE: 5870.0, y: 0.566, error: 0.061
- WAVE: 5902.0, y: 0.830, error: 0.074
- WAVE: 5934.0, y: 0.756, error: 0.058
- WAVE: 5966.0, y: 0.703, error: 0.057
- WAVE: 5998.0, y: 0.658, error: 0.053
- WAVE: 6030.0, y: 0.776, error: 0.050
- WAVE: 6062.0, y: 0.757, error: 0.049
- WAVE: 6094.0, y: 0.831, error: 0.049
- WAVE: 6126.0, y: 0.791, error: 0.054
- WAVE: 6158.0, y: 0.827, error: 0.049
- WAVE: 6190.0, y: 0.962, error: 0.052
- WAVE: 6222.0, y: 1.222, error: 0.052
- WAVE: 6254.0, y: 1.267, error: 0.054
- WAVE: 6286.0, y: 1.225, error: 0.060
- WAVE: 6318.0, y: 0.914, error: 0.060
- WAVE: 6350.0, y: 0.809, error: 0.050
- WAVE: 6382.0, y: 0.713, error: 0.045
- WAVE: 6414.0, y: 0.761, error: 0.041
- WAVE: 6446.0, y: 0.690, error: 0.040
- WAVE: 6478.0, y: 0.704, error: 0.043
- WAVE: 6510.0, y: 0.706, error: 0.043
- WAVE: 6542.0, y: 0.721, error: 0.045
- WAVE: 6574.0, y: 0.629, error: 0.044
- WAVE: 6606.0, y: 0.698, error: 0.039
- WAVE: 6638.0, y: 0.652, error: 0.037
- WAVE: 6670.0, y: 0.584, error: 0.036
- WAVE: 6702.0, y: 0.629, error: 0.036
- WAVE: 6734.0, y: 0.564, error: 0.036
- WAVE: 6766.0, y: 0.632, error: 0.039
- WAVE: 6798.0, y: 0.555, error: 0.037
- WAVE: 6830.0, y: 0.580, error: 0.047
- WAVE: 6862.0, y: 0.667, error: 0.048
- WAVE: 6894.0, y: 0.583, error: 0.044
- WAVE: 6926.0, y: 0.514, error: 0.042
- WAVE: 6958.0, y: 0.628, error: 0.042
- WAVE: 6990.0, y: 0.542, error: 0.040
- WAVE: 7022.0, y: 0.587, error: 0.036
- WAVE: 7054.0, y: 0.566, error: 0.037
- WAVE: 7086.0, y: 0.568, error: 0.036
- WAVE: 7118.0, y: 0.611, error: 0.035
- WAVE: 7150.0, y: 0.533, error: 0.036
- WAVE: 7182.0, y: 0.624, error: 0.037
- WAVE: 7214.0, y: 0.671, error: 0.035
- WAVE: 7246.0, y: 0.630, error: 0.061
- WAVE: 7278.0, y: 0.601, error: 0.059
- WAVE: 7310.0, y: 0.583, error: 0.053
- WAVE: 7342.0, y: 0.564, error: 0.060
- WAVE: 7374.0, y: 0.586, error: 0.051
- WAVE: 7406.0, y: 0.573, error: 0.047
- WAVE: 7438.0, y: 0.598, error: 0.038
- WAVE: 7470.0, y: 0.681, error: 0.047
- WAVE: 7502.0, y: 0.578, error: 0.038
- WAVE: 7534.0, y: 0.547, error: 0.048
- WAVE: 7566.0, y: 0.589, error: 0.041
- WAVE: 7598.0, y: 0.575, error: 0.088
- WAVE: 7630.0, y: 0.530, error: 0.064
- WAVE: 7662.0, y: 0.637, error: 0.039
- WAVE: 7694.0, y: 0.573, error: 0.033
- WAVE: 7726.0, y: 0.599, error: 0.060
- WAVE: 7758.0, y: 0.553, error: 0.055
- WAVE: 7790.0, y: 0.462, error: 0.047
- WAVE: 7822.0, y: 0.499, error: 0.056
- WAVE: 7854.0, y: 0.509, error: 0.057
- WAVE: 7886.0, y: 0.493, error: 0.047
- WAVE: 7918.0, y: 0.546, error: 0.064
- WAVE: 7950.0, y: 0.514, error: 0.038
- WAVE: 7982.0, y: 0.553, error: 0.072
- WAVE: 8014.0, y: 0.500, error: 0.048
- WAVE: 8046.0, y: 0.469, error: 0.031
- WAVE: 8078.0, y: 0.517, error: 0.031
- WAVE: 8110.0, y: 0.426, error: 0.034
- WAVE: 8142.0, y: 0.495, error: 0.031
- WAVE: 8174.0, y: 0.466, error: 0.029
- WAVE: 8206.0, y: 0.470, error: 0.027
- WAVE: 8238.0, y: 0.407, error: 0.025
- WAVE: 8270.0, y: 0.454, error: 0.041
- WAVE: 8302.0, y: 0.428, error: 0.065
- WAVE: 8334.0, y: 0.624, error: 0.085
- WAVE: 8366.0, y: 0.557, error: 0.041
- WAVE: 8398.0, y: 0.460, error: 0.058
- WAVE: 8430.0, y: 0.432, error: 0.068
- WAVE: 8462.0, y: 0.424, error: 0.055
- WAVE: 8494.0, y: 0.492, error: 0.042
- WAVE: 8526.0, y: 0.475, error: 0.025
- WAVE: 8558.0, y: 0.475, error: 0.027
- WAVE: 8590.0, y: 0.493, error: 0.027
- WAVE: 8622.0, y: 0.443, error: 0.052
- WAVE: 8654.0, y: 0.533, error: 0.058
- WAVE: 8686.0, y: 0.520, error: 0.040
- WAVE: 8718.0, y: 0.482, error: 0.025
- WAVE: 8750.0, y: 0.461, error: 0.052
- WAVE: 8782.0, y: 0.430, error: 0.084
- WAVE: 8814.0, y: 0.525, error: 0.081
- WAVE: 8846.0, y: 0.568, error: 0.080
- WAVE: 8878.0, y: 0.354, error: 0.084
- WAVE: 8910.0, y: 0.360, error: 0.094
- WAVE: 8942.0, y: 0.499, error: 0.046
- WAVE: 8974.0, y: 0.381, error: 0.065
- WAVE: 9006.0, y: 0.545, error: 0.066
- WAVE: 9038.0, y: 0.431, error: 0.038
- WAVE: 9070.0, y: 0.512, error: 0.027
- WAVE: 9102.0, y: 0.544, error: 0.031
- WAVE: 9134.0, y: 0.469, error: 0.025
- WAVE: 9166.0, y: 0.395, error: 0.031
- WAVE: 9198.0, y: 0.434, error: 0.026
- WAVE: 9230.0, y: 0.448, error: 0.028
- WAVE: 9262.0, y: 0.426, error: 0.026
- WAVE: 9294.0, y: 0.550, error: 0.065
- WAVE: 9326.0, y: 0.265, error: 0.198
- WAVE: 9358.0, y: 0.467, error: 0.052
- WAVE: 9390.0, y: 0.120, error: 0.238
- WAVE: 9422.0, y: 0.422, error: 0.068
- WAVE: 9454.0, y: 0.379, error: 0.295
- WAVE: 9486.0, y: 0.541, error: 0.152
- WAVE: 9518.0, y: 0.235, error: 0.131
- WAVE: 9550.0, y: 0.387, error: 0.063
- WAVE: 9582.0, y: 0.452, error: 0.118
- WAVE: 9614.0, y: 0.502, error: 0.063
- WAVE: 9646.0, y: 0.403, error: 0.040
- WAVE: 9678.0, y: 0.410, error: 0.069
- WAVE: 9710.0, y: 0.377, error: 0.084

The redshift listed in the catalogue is 1.236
